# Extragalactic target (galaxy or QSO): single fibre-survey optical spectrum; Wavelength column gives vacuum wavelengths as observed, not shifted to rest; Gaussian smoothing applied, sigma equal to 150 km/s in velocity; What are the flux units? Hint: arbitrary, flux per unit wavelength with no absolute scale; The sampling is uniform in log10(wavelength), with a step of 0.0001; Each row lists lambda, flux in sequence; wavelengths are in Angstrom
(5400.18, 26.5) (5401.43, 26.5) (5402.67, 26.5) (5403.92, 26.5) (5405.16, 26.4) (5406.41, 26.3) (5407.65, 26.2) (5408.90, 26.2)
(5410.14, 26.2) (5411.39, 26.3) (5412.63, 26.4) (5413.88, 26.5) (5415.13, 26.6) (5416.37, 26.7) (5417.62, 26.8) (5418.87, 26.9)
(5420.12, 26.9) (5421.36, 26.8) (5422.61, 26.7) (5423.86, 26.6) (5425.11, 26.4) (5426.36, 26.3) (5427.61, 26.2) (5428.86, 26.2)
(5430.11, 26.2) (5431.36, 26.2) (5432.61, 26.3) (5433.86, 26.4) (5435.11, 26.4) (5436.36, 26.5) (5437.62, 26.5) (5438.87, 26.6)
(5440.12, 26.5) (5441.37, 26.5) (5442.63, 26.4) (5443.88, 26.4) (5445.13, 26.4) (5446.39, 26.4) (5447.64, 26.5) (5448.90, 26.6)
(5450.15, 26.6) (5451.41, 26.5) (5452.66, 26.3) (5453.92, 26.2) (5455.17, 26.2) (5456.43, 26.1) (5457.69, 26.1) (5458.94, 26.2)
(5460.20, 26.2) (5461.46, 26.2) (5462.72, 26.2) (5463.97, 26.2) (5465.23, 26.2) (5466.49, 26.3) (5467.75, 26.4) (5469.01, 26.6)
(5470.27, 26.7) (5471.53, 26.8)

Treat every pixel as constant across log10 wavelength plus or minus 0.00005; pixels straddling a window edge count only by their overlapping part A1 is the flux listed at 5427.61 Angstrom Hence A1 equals 26.2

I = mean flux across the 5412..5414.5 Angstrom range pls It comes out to 26.5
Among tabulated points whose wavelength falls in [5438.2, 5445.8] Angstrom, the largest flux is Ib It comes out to 26.6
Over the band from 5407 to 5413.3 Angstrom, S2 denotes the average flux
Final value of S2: 26.3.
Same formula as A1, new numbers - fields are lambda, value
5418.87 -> 26.9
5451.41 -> 26.5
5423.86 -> 26.6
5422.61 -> 26.7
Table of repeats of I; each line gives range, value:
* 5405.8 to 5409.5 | 26.2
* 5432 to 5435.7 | 26.4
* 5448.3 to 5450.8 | 26.6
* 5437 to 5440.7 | 26.6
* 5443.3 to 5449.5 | 26.4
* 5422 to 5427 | 26.5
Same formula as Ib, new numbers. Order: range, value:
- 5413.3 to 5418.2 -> 26.8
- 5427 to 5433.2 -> 26.3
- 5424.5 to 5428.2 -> 26.4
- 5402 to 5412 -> 26.5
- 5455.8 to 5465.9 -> 26.2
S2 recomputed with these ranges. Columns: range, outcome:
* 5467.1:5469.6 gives 26.5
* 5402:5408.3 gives 26.4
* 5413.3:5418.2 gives 26.7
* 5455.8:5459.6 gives 26.1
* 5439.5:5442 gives 26.5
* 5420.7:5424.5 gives 26.7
